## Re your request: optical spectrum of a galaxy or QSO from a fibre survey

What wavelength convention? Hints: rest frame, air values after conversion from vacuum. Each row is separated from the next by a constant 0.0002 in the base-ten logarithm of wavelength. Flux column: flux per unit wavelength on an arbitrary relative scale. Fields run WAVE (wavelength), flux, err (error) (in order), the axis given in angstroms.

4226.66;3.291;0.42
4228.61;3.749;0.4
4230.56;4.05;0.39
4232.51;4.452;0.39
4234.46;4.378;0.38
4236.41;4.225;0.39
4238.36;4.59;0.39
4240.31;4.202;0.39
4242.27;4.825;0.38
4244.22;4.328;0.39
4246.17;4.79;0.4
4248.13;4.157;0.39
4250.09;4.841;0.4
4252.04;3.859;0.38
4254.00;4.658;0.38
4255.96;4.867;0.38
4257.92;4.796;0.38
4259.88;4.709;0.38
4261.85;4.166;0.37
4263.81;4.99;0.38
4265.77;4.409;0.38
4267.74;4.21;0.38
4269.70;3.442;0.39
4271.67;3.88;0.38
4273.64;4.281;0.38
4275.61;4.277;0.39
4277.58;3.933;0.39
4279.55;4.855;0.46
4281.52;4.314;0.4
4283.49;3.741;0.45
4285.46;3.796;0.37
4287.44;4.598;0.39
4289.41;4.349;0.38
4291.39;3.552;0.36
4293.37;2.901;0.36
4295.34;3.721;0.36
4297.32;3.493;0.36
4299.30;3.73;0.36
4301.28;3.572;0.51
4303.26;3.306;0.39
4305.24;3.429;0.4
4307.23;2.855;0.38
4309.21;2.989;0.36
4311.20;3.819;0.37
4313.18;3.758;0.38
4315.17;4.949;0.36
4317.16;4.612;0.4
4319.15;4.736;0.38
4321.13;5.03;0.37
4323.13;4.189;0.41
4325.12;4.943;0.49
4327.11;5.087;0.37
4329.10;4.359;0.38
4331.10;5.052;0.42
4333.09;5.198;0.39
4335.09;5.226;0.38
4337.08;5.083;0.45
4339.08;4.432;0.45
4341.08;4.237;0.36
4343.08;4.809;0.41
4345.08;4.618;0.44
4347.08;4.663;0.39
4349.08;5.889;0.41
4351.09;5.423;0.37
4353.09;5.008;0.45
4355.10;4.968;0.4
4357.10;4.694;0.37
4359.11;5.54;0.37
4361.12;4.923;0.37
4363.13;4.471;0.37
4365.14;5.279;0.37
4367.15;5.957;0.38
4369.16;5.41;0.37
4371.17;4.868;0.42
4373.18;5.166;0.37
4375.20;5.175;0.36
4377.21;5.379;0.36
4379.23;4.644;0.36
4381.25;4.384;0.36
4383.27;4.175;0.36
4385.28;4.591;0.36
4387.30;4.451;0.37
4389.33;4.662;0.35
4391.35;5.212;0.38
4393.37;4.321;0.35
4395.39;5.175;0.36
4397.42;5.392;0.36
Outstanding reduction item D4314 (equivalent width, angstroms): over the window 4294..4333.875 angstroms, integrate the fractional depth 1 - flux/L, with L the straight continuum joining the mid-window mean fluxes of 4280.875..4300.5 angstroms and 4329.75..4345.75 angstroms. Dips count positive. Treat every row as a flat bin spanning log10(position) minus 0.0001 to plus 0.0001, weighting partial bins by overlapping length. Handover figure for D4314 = 1.90 angstroms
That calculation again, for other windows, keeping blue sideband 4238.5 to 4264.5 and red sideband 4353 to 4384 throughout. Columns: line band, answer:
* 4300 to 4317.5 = 4.1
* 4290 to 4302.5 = 3.2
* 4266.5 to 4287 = 2.5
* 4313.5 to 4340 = 0.2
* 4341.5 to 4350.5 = -0.1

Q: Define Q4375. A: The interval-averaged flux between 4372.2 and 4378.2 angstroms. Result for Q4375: 5.24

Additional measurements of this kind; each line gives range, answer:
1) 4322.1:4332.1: 4.73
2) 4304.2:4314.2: 3.37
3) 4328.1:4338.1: 4.98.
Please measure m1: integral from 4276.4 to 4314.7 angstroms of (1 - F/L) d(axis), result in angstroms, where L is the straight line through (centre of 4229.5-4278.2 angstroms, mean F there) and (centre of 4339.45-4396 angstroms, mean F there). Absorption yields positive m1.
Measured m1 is 7.0 angstroms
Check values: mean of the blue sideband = 4.37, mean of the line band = 3.74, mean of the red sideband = 4.92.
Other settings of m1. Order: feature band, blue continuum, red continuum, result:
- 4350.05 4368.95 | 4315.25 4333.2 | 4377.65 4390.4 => -2.1 angstroms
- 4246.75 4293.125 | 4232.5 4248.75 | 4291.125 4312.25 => -3.9 angstroms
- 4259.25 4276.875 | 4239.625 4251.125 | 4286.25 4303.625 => -0.4 angstroms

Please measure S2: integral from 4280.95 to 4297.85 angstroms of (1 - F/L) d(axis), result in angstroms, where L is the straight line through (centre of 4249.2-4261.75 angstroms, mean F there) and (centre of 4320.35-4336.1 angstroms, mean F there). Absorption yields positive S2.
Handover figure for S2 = 3.2 angstroms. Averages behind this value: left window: 4.59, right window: 4.88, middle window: 3.83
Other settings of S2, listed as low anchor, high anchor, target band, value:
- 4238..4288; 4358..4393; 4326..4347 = -0.3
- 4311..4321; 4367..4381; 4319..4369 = -1.7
